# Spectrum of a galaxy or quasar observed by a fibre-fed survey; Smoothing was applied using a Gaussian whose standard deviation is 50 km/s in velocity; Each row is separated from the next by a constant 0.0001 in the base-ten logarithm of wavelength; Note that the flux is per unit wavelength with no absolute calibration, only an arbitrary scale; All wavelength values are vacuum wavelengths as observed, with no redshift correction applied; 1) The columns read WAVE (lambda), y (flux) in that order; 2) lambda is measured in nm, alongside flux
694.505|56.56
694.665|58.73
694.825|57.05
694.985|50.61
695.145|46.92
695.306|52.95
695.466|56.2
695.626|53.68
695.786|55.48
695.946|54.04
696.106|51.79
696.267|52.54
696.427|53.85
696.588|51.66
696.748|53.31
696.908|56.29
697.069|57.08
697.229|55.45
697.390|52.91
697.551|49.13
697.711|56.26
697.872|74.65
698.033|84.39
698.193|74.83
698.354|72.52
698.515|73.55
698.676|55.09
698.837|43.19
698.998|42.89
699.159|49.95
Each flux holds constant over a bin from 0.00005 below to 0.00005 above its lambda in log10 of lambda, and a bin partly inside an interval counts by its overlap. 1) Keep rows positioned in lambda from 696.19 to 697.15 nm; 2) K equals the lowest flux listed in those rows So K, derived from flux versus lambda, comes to 51.66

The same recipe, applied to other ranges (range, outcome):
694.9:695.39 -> 46.92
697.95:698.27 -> 74.83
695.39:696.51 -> 51.79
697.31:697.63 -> 49.13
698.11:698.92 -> 43.19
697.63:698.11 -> 56.26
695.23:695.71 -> 52.95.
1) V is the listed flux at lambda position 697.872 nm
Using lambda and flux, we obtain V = 74.65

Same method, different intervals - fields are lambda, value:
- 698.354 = 72.52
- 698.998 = 42.89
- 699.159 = 49.95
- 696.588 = 51.66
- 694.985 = 50.61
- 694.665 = 58.73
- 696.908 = 56.29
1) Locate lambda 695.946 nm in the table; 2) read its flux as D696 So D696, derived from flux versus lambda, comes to 54.04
